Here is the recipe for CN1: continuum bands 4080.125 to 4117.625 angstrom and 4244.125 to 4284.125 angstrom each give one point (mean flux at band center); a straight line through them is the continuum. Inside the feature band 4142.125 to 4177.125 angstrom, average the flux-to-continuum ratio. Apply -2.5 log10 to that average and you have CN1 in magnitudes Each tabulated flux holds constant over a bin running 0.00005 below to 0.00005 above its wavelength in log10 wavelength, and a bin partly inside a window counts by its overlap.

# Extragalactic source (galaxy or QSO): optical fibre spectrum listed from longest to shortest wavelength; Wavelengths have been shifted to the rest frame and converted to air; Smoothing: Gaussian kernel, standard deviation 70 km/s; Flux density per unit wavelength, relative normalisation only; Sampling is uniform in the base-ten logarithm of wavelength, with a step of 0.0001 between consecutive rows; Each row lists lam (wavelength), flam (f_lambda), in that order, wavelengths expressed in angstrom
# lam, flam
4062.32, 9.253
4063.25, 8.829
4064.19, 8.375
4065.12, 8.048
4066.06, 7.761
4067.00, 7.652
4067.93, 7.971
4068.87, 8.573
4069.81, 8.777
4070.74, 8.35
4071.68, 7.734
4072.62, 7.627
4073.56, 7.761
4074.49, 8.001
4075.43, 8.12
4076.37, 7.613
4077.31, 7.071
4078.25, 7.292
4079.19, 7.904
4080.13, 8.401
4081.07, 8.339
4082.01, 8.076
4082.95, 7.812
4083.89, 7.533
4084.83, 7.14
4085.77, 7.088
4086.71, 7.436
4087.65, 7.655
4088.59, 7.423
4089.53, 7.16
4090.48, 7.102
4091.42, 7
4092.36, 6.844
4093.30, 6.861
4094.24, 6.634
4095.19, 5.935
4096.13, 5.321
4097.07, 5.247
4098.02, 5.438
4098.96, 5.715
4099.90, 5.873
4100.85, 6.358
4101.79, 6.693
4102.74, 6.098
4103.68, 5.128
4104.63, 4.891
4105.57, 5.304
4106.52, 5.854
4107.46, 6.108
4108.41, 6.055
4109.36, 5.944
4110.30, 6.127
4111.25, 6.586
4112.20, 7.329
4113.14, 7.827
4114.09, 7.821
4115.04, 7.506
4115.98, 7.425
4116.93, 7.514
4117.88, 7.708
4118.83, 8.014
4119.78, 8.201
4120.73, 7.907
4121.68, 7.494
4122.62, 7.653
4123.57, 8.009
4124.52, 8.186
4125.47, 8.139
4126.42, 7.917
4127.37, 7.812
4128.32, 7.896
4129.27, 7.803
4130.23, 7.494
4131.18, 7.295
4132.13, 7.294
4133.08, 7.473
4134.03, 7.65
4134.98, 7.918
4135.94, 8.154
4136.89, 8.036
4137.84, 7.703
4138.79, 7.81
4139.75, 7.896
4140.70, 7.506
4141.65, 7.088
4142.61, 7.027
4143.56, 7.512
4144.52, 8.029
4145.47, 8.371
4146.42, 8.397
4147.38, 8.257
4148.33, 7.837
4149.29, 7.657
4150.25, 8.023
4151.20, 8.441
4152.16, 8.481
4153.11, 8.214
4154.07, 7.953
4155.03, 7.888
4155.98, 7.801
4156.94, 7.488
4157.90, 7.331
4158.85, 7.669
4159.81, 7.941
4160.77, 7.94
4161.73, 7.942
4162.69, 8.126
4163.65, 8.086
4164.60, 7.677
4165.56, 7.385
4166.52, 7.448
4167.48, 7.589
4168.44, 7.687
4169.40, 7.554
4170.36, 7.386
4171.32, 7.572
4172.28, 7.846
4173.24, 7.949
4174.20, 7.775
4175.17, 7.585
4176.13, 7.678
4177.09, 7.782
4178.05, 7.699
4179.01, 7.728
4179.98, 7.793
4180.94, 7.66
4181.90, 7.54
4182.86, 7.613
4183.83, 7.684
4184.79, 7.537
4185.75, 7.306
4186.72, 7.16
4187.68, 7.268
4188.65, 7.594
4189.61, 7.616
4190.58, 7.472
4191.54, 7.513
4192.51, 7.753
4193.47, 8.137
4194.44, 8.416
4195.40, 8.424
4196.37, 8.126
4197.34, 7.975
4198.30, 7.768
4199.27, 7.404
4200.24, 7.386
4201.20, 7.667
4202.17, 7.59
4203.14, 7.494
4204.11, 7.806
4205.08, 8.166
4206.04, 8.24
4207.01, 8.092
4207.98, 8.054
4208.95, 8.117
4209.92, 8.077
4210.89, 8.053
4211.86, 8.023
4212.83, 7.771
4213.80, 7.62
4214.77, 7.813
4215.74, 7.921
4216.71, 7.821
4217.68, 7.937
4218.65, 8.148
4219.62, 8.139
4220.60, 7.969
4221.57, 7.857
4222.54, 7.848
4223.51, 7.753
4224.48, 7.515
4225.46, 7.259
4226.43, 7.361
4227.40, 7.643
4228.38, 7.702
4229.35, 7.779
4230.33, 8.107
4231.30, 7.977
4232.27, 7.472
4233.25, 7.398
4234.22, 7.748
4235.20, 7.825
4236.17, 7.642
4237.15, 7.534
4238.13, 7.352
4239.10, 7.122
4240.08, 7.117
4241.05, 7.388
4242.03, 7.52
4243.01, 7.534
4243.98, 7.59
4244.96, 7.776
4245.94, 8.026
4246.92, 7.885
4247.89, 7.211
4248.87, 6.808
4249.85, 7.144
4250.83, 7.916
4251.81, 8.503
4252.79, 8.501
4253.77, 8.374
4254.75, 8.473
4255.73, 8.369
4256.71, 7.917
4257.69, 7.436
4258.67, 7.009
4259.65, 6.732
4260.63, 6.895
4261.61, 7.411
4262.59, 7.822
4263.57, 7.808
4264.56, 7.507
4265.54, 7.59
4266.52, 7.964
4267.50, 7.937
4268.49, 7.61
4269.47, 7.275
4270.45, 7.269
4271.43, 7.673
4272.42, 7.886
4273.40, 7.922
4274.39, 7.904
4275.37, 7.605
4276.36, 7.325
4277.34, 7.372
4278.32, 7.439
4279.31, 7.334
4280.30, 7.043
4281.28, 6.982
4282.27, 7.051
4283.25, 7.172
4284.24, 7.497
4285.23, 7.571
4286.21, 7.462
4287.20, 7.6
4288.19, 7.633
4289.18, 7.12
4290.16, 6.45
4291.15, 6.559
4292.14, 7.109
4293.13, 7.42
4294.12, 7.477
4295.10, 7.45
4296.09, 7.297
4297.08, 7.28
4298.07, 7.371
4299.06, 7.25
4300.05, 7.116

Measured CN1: -0.12 mag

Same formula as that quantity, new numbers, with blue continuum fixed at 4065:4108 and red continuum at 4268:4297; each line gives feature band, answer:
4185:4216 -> -0.08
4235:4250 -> -0.03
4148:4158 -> -0.11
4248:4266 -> -0.05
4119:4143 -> -0.09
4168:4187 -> -0.06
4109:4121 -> -0.04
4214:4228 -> -0.07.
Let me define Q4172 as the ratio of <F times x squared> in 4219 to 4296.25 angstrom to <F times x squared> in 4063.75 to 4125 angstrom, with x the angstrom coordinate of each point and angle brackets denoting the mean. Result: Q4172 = 1.14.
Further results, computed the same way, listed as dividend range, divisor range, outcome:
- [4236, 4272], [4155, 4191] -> 1.03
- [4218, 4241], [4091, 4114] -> 1.32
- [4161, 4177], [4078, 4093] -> 1.07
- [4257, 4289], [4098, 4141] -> 1.12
